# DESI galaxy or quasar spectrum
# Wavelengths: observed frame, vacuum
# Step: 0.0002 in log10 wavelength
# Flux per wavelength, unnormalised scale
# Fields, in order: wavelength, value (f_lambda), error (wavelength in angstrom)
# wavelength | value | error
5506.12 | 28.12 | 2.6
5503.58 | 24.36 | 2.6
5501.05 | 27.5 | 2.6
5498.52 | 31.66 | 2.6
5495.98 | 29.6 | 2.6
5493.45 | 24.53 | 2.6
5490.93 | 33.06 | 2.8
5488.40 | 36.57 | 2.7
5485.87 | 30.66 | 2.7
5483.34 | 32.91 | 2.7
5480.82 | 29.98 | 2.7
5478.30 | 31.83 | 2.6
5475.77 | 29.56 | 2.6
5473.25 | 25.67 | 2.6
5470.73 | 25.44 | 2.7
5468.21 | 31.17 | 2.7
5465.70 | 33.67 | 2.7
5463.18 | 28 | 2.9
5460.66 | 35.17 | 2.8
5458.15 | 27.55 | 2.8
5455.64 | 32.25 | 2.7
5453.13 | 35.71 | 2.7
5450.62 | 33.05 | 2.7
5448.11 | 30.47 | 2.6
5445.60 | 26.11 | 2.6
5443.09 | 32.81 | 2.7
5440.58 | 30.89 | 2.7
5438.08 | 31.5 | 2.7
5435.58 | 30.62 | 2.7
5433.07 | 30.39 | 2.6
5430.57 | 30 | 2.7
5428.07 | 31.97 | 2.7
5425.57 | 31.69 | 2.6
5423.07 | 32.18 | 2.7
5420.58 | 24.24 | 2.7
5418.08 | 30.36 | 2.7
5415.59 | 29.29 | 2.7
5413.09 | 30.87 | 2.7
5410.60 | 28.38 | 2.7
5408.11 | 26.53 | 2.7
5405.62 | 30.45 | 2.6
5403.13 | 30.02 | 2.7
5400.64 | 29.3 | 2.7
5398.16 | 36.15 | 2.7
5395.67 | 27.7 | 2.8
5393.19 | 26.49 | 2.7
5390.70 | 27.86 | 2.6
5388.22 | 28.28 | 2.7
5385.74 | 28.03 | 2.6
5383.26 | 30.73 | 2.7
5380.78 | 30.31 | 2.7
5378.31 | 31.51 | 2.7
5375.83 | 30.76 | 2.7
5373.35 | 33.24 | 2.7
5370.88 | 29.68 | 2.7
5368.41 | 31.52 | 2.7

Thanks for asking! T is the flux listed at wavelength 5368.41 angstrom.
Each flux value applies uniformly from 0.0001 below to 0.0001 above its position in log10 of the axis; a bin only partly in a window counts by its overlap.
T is 31.52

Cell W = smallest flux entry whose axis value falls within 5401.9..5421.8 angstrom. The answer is 24.24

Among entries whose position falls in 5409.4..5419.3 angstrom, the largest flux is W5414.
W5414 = 30.87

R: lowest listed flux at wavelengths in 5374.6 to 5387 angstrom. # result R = 28.03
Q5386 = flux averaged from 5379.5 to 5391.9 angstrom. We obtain 29.1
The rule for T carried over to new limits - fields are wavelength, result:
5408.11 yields 26.53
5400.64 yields 29.3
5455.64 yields 32.25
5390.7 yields 27.86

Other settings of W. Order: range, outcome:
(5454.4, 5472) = 25.44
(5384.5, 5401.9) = 26.49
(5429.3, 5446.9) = 26.11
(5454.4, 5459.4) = 27.55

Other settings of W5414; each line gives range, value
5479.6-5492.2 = 36.57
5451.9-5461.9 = 35.71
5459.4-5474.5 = 35.17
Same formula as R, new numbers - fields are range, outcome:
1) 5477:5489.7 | 29.98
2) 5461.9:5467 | 28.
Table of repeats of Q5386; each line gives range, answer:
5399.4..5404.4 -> 29.7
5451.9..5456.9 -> 34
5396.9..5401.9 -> 32.7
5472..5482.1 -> 29.3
